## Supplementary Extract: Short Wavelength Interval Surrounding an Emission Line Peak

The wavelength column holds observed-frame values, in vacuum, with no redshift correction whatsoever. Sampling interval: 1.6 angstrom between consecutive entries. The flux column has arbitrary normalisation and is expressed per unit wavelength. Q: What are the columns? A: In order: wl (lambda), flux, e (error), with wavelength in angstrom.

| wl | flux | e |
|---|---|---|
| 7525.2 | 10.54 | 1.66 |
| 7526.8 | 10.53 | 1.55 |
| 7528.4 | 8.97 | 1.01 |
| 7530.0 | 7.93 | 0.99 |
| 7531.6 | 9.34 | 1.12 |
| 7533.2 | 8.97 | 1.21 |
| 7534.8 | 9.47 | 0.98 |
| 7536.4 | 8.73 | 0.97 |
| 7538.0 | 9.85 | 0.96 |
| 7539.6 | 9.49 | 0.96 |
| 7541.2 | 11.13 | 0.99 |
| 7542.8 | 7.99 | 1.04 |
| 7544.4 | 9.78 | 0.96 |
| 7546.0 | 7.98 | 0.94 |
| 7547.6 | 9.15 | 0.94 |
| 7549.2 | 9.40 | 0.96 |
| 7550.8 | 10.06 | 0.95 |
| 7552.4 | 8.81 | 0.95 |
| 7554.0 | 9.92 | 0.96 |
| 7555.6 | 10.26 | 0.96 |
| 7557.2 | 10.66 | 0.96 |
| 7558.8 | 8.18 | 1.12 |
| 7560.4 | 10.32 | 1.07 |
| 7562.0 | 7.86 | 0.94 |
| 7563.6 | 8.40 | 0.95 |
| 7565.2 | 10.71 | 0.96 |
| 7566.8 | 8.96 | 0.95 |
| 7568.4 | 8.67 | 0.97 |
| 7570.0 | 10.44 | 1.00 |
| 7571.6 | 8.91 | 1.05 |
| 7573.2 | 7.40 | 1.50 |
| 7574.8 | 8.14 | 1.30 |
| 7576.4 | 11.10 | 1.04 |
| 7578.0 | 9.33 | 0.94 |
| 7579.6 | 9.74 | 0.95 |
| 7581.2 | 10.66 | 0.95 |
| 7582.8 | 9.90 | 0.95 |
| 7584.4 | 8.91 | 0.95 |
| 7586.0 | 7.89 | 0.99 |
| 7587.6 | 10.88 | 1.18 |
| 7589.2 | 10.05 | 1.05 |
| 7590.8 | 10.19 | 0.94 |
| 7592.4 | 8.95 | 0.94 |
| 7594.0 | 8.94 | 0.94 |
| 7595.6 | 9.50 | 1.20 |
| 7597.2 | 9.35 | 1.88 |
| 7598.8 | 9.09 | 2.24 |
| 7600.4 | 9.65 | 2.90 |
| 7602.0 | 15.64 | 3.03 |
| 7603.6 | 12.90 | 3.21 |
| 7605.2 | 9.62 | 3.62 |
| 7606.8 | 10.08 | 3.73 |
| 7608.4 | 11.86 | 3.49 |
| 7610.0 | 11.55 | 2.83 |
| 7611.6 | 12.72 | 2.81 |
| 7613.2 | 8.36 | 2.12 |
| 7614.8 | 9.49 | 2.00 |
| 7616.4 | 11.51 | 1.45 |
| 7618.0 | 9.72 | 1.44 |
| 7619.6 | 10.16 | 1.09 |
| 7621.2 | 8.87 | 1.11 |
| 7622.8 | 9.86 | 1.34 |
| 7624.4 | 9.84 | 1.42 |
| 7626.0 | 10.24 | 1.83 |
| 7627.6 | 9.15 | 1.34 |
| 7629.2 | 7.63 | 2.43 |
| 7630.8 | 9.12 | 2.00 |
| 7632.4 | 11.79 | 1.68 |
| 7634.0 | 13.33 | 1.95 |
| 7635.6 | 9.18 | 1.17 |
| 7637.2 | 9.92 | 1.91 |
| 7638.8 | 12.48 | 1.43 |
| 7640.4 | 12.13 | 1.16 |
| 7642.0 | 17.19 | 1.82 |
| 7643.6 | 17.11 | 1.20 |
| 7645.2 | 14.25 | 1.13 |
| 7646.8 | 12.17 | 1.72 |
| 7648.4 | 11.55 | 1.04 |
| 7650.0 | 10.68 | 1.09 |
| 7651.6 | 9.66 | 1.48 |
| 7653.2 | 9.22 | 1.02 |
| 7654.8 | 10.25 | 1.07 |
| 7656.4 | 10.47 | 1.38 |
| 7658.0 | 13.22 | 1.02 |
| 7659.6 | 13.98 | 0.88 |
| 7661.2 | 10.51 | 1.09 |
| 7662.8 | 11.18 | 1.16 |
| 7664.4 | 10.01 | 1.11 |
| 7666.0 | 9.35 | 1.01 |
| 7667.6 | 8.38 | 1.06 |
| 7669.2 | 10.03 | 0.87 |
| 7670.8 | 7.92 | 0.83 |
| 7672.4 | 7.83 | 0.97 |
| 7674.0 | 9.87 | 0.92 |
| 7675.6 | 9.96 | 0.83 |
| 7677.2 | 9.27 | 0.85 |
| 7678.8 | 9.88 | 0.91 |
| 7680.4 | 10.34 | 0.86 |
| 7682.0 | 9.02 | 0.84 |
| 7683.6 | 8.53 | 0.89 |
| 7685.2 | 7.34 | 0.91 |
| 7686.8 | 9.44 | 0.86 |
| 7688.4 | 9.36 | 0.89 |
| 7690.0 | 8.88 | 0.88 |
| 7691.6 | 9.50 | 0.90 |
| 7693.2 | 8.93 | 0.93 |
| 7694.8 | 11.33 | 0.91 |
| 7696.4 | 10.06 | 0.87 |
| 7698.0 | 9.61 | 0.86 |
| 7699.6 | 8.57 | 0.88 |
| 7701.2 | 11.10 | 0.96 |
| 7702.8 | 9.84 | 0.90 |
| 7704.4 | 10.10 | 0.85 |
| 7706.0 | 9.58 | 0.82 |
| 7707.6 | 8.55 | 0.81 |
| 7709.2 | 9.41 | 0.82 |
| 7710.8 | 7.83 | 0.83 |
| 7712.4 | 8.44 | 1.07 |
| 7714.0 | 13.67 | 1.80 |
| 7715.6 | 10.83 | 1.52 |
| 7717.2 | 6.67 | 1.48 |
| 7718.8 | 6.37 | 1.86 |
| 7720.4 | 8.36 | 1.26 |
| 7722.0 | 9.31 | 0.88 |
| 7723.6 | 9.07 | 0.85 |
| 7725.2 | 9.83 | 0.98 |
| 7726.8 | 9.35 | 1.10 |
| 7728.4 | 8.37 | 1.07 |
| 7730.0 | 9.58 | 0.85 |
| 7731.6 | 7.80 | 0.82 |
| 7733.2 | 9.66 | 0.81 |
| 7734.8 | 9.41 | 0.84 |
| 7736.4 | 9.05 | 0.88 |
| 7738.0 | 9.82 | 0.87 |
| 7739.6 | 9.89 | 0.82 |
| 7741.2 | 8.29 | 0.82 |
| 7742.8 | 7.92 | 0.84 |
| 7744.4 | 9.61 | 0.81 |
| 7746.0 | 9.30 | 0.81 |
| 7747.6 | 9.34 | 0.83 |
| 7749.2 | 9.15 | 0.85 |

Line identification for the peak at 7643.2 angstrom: [S II] 6716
